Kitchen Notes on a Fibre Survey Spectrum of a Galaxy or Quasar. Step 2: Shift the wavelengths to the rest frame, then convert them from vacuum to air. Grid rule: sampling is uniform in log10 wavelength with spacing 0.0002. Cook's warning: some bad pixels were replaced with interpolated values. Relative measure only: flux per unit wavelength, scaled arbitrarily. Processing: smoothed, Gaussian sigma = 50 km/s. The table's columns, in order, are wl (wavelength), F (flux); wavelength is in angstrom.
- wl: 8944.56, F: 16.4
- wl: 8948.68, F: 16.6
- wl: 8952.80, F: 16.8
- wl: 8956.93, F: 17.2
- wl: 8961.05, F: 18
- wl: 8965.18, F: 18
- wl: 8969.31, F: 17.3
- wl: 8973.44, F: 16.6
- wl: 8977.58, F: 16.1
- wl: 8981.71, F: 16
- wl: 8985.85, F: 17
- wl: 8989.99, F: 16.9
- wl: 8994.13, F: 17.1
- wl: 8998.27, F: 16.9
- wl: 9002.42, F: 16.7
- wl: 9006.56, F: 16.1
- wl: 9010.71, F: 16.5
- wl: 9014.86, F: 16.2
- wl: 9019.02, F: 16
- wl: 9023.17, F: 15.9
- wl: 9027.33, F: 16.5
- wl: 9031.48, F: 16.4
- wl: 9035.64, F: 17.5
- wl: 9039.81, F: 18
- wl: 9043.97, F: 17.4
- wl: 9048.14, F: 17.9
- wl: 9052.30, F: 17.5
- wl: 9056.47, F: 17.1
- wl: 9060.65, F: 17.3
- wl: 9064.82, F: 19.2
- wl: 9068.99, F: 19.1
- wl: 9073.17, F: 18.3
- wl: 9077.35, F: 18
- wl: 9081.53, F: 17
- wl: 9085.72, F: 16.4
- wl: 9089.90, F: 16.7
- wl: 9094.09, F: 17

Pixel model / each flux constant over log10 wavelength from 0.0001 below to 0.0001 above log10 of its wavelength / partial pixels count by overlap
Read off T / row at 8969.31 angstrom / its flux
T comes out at 17.3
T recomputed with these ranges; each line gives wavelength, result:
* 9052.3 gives 17.5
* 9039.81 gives 18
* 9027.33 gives 16.5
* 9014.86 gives 16.2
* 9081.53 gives 17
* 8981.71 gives 16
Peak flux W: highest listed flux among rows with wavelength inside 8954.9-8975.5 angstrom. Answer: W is 18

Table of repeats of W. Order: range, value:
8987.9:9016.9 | 17.1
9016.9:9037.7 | 17.5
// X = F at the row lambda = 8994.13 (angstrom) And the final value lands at 17.1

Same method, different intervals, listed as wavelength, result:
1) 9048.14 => 17.9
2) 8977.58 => 16.1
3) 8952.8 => 16.8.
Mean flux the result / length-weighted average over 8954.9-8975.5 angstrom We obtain 17.4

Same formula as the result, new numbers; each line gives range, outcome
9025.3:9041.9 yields 17.1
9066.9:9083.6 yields 18.1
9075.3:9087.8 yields 17.1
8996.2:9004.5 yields 16.8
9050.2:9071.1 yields 18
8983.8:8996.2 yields 17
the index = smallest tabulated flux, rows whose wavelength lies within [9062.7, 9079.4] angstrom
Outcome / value 18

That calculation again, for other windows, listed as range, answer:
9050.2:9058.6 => 17.1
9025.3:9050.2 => 16.4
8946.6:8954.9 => 16.6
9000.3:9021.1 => 16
